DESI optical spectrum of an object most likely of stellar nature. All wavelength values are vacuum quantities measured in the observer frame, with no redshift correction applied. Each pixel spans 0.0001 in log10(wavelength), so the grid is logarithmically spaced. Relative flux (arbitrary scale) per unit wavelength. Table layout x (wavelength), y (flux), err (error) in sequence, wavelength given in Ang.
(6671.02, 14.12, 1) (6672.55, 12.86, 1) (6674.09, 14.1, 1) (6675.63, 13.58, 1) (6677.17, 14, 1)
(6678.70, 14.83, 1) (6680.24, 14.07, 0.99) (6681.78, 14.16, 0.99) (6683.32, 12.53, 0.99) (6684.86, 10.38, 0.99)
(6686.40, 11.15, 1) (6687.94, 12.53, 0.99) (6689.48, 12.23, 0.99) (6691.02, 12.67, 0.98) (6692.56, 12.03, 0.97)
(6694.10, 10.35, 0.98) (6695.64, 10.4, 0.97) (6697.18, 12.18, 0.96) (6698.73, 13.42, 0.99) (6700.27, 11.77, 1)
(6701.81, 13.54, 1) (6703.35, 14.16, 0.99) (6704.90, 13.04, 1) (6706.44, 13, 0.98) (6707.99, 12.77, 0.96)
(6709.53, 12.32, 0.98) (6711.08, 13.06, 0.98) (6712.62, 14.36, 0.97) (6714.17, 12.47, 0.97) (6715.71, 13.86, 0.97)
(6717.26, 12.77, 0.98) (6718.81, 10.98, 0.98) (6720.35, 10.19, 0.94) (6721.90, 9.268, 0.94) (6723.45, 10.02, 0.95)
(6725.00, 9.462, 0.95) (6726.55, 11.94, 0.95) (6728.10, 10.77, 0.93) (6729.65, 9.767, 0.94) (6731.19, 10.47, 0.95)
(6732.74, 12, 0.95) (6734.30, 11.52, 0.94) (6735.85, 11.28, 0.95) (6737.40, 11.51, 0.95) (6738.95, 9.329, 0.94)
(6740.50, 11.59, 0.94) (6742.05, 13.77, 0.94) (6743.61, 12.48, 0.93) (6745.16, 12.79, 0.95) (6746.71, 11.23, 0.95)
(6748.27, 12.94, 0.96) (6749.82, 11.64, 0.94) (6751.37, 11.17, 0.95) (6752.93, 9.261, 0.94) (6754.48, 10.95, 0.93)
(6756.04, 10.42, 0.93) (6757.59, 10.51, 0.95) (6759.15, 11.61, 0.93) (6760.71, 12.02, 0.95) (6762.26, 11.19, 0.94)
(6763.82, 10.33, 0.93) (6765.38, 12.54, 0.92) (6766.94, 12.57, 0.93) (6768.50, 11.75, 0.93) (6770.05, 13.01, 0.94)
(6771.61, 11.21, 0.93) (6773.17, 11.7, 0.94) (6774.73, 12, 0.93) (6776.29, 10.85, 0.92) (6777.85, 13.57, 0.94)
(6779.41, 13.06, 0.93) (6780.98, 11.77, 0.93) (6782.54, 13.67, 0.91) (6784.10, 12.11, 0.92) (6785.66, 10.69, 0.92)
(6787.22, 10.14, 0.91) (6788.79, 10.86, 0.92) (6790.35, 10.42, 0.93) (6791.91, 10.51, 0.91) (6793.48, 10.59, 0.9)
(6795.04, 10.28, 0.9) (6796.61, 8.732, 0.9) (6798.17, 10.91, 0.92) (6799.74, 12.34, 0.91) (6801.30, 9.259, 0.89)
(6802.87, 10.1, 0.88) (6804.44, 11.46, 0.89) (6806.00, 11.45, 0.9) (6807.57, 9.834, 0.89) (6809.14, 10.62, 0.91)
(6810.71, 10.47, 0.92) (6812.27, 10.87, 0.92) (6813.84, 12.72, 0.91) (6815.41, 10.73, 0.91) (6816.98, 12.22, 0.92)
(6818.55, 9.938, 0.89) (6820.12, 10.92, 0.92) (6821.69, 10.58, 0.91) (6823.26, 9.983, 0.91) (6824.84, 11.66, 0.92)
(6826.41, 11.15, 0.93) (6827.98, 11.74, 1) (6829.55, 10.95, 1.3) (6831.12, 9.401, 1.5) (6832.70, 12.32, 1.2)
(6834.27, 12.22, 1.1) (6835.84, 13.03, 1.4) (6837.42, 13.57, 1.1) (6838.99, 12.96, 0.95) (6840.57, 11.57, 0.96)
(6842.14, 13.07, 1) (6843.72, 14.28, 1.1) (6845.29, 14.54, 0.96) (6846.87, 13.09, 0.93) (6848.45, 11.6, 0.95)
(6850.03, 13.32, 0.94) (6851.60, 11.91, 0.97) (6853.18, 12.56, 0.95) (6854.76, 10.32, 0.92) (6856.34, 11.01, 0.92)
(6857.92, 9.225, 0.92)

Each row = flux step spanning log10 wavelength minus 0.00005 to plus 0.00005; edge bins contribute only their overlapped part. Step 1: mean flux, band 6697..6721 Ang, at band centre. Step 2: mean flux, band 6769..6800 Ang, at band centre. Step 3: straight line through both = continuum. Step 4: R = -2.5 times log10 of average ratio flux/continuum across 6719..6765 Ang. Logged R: 0.10 mag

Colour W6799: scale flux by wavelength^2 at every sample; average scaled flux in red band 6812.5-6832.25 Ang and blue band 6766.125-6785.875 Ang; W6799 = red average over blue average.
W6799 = 0.9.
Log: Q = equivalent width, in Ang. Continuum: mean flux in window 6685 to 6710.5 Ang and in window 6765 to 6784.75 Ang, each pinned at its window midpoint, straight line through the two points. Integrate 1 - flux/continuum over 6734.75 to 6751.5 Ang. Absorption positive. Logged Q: 0.7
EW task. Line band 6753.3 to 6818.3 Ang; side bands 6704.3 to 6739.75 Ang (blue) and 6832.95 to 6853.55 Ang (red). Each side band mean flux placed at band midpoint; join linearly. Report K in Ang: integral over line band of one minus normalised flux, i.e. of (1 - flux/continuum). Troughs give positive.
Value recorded 5.36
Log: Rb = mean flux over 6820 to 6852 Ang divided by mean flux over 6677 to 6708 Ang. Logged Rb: 1.0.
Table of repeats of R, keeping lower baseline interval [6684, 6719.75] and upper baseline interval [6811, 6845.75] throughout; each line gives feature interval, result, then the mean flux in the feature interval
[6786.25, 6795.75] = 0.15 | 10.5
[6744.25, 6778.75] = 0.05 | 11.6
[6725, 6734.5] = 0.13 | 10.9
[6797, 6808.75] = 0.12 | 10.7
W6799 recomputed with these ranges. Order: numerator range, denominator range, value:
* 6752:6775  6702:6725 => 0.94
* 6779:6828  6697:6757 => 0.95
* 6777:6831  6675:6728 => 0.92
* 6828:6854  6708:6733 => 1.13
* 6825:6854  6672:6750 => 1.06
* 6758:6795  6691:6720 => 0.95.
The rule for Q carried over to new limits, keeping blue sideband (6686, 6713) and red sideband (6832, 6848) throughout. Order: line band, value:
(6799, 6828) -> 4.50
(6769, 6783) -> 0.57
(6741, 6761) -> 1.74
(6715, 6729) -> 1.75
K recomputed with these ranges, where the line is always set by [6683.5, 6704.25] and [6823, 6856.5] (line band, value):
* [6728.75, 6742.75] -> 1.0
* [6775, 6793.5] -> 0.8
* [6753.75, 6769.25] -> 0.9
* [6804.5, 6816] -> 1.1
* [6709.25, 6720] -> -0.6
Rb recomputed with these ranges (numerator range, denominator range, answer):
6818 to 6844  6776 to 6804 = 1.05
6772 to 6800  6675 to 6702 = 0.90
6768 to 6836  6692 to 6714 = 0.89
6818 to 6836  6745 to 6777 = 0.97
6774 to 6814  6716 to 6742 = 1.01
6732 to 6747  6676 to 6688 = 0.90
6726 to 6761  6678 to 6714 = 0.90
